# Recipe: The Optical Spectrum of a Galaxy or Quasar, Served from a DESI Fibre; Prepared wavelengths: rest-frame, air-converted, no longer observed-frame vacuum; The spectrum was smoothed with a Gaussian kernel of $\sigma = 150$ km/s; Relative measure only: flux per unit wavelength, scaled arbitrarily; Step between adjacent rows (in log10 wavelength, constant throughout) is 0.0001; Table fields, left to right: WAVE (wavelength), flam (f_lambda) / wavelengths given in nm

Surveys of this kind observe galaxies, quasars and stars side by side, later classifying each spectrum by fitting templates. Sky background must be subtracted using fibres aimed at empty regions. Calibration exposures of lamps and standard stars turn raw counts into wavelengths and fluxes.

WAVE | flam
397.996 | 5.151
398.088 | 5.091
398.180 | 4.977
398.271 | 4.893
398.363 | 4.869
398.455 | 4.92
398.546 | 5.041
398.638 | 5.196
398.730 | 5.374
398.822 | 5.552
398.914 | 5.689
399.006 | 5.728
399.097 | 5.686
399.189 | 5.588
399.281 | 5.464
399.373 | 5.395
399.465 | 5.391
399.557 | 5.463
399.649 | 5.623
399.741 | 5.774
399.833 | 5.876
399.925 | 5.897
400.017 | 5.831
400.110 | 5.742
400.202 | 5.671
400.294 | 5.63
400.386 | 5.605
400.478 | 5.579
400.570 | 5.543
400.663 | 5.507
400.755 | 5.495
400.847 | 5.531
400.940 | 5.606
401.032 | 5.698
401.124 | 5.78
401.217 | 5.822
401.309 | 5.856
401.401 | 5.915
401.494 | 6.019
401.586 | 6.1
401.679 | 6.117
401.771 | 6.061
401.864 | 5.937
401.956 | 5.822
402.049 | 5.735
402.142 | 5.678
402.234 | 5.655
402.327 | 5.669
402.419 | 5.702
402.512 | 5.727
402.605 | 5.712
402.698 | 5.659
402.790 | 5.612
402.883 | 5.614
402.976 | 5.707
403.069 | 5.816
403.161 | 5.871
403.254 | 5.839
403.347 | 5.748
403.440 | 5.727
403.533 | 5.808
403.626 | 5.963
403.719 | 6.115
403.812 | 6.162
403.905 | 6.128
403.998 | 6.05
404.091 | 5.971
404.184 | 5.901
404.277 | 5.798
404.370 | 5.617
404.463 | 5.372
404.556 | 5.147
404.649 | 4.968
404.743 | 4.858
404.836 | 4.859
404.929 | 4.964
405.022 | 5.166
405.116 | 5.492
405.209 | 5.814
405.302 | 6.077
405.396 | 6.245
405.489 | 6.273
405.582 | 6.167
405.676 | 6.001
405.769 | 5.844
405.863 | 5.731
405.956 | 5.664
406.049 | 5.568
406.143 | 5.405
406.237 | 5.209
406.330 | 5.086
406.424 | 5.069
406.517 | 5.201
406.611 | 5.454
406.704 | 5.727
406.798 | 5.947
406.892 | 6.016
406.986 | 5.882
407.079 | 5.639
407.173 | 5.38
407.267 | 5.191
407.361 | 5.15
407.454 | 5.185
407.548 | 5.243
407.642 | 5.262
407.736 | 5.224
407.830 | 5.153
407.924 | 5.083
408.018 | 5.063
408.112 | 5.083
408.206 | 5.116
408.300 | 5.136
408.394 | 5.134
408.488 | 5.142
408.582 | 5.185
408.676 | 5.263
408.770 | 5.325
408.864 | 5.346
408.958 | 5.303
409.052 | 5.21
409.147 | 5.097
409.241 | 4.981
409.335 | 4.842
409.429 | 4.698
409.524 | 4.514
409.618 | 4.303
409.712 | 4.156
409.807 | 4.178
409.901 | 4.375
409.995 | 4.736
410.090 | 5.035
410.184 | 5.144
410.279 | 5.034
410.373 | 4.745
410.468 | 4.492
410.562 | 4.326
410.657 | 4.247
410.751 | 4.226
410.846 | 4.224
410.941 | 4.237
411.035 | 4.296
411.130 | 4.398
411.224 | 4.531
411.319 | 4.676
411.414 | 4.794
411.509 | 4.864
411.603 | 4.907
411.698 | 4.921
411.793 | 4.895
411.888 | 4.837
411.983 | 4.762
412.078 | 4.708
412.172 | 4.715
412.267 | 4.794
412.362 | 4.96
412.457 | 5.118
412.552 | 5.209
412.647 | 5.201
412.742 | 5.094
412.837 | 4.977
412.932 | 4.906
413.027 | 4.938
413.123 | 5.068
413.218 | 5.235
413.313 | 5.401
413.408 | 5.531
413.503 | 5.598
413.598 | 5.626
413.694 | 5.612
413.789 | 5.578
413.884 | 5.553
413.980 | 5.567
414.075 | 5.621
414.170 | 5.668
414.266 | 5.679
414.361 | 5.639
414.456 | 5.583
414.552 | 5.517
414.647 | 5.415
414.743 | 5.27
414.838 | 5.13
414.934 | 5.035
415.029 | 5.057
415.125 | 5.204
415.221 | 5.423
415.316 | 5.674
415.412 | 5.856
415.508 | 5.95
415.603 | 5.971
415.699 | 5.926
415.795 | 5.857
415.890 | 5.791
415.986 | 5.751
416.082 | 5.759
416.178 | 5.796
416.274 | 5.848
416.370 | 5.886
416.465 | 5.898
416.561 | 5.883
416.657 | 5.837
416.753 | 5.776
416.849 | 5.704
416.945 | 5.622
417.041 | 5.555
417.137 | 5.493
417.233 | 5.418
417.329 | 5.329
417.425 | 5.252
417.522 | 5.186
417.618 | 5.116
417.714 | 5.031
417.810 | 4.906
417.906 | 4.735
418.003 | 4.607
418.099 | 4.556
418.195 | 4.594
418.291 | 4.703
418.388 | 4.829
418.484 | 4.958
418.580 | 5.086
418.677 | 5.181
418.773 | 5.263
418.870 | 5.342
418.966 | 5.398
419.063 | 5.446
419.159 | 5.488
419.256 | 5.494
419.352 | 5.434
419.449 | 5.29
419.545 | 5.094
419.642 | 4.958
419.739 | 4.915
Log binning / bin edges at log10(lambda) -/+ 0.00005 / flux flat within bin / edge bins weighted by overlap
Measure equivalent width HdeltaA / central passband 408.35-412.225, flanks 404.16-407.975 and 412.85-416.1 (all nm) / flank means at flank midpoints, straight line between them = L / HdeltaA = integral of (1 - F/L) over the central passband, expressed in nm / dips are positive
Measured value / 0.52 nm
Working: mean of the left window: 5.49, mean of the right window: 5.5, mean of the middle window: 4.75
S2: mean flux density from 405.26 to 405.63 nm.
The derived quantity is 6.18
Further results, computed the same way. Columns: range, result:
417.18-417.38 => 5.38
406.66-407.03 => 5.88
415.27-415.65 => 5.86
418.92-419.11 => 5.41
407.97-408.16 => 5.07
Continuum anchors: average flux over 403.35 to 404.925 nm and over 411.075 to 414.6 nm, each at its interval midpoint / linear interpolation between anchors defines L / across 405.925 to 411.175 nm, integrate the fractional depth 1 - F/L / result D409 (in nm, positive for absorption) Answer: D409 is 0.37 nm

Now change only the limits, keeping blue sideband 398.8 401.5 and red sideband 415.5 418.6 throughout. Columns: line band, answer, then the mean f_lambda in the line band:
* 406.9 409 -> 0.107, 5.26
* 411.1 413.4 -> 0.232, 4.93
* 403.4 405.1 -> 0.005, 5.58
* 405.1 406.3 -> -0.049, 5.81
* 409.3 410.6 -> 0.213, 4.61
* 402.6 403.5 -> -0.018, 5.73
